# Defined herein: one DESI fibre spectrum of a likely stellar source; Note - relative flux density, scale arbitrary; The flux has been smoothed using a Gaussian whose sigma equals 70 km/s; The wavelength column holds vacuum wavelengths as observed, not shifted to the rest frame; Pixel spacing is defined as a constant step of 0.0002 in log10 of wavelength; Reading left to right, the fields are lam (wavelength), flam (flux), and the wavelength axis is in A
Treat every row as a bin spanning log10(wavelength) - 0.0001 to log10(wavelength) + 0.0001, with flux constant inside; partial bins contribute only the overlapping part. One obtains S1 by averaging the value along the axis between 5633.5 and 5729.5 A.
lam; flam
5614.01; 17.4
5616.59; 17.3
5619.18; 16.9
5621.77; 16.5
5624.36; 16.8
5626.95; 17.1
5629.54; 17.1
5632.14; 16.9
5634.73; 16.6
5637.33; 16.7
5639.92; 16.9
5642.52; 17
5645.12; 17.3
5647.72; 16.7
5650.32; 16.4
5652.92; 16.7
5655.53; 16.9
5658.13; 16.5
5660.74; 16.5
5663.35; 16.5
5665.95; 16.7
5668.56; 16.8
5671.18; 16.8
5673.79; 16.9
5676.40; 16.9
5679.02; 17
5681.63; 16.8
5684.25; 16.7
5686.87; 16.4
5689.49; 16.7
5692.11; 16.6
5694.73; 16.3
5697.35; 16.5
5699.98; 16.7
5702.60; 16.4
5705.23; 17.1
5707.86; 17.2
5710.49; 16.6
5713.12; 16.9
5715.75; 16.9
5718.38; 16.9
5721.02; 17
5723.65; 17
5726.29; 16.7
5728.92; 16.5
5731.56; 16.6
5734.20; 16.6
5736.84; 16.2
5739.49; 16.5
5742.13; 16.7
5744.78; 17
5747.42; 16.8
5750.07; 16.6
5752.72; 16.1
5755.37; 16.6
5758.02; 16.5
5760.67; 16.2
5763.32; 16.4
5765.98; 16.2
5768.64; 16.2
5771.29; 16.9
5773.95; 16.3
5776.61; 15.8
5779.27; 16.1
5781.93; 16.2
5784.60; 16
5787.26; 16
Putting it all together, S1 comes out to 16.8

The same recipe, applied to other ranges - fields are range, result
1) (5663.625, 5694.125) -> 16.7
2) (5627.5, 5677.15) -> 16.8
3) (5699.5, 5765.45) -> 16.7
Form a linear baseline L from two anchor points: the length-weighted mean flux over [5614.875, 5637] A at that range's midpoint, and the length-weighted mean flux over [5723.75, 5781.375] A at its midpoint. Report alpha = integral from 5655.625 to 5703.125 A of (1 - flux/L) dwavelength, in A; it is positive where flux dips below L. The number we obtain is 0.15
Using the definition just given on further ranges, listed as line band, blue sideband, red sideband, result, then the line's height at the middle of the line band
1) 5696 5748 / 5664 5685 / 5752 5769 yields -0.6 A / 16.5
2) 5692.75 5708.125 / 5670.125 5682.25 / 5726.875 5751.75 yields 0.1 A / 16.8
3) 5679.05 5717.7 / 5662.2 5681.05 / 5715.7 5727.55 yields 0.3 A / 16.9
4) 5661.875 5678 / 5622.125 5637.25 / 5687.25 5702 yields -0.1 A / 16.7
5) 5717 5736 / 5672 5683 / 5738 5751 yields 0.0 A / 16.8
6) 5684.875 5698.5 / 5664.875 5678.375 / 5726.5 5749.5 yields 0.2 A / 16.8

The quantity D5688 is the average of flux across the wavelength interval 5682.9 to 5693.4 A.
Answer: 16.6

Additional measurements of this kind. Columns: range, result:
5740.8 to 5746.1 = 16.9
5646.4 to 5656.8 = 16.7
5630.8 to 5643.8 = 16.8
